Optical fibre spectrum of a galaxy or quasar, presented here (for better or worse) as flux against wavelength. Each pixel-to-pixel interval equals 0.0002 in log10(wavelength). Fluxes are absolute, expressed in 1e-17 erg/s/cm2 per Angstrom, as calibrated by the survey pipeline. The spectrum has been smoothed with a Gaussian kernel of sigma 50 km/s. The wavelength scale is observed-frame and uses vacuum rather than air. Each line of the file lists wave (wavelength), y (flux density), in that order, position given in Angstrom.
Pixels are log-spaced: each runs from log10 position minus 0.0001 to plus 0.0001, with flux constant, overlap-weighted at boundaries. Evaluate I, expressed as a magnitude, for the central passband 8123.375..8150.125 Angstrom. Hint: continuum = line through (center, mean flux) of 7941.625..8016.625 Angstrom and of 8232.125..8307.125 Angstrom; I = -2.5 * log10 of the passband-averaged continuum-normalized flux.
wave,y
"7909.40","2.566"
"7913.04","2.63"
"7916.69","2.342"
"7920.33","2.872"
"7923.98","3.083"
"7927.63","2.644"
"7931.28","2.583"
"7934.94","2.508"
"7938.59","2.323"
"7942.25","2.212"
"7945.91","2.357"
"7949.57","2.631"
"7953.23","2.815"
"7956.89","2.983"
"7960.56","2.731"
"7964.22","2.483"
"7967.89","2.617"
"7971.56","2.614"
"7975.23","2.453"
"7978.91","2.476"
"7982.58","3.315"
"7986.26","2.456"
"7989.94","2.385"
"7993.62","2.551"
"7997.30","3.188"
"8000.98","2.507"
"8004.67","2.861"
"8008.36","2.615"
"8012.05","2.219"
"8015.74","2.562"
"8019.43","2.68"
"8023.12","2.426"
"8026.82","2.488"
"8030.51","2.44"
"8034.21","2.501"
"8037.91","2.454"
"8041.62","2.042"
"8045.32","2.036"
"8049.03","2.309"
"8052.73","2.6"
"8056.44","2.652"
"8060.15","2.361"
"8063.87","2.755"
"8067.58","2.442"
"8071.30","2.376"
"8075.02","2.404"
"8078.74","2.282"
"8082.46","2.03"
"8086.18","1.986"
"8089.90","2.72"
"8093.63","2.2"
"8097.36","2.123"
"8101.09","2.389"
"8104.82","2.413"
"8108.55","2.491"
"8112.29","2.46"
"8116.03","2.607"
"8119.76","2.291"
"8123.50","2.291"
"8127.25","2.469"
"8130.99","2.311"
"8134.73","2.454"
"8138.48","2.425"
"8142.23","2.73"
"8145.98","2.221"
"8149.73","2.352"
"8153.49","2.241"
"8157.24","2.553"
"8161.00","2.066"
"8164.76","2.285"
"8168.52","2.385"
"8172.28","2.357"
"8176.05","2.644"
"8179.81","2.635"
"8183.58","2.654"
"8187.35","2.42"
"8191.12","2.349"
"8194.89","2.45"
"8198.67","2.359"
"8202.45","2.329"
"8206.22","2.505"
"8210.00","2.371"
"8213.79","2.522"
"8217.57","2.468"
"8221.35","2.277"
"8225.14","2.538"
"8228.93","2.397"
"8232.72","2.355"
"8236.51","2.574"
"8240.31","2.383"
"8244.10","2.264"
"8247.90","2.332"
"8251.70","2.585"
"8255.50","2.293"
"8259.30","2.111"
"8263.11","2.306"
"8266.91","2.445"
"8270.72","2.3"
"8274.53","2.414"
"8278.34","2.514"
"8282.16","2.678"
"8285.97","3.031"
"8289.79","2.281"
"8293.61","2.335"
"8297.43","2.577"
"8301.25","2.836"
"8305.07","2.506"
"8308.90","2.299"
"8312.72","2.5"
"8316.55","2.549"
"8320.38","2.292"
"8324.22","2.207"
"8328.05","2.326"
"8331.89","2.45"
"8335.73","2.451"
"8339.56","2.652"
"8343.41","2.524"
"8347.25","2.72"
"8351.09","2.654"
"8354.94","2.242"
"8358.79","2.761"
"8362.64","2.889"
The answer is 0.05 mag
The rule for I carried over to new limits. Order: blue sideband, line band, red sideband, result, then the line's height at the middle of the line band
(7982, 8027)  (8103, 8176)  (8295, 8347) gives 0.07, 2.56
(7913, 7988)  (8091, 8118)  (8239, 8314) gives 0.07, 2.54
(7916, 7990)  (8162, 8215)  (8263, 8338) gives 0.03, 2.52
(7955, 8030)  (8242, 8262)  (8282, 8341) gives 0.09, 2.52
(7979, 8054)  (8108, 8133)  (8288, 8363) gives 0.05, 2.52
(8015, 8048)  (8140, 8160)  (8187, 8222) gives 0.00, 2.4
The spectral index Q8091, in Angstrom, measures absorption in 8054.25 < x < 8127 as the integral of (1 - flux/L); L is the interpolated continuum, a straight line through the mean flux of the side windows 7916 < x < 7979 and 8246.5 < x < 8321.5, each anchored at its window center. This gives 4.52 Angstrom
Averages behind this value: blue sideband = 2.6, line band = 2.39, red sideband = 2.46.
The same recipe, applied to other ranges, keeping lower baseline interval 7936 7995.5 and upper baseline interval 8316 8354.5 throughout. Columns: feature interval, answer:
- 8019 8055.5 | 2.4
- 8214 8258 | 1.7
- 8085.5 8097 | 1.1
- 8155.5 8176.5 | 1.3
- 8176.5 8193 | 0.0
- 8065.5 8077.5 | 0.7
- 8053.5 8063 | 0.1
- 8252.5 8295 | 1.0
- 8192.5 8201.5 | 0.4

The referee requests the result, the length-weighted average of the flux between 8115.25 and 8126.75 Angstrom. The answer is 2.39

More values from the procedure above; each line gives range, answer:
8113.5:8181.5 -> 2.41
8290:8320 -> 2.49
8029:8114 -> 2.37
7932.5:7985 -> 2.61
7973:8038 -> 2.59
